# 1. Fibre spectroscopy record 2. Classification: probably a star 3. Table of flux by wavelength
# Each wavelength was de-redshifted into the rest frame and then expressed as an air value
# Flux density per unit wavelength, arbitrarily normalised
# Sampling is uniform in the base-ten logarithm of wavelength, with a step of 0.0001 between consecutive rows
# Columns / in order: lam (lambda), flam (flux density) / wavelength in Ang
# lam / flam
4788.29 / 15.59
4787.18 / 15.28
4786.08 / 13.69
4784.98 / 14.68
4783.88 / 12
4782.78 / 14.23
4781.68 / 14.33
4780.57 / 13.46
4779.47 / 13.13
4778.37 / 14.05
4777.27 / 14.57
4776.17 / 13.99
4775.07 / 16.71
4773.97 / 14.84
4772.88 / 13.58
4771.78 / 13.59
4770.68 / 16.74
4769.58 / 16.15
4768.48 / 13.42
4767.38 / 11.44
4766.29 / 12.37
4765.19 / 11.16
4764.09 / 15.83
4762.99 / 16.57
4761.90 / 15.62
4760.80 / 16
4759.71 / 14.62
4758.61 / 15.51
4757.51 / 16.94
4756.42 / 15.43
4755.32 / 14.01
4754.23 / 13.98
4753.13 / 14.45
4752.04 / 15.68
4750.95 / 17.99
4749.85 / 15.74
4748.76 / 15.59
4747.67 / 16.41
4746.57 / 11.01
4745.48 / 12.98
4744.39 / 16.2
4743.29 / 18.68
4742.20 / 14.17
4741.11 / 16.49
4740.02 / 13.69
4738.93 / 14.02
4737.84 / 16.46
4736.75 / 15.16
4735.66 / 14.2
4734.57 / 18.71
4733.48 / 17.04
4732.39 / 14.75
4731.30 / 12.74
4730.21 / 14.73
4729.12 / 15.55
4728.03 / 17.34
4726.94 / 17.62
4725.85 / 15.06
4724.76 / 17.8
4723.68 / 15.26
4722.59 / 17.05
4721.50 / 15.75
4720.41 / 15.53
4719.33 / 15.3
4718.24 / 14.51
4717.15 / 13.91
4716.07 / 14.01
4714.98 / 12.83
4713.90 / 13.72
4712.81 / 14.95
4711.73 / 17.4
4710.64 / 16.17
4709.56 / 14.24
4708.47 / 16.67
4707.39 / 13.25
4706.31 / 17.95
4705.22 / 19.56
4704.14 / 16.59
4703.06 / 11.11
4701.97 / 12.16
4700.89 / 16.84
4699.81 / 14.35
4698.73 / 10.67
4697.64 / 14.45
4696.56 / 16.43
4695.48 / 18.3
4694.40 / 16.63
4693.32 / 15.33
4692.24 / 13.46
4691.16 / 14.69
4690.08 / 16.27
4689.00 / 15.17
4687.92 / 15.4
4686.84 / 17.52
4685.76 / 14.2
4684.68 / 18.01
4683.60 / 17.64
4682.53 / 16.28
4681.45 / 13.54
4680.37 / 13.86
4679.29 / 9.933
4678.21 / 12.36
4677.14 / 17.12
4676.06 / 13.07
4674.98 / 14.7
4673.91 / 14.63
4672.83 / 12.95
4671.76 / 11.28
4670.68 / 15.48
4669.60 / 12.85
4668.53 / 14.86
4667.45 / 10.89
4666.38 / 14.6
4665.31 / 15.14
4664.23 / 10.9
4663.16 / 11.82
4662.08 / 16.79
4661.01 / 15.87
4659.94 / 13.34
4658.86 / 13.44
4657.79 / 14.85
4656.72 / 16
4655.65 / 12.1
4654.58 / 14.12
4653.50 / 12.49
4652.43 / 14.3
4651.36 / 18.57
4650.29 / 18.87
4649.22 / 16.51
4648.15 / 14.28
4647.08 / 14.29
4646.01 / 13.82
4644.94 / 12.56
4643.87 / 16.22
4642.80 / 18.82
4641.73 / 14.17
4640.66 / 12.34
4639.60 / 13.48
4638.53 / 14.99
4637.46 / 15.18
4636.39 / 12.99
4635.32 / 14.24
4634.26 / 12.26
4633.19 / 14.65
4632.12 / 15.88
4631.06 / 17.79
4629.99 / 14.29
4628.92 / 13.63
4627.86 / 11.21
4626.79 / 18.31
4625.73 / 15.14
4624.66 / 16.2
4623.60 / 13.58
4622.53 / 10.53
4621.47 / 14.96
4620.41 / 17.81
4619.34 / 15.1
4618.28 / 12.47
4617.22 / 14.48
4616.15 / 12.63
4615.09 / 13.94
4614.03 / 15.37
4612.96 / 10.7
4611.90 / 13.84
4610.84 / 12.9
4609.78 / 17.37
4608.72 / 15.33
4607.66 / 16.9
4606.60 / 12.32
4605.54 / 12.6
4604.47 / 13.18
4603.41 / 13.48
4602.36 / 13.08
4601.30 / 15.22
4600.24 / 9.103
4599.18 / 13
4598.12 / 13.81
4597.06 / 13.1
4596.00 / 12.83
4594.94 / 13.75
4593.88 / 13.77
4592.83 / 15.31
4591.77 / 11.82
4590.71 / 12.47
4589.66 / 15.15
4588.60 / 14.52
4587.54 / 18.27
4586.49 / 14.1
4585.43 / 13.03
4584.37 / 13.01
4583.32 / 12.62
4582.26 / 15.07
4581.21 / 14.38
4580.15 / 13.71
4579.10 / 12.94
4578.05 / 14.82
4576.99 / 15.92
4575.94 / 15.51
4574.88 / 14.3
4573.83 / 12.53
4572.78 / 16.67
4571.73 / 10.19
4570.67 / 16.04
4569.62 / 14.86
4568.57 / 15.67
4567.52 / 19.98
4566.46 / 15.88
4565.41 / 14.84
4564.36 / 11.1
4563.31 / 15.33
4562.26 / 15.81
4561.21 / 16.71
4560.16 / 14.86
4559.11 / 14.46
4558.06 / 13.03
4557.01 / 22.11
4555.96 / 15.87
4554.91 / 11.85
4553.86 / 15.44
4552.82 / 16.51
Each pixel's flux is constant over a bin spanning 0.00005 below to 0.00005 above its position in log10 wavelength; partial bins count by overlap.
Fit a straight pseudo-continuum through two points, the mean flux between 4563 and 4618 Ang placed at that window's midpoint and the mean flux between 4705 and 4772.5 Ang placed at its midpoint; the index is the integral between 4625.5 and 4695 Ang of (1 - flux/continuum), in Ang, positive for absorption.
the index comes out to 0.2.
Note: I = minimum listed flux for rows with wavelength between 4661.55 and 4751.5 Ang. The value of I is 9.933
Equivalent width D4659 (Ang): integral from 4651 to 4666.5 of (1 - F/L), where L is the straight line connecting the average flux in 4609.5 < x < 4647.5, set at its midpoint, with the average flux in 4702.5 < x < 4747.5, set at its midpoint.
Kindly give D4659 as 0.48 Ang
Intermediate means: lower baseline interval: 14.4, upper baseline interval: 15.4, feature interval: 14.2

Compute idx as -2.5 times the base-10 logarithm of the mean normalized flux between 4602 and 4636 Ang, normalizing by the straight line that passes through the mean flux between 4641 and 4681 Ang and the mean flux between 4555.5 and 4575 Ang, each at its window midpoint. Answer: 0.03 mag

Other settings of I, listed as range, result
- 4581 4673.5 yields 9.103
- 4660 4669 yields 10.89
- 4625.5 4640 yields 11.21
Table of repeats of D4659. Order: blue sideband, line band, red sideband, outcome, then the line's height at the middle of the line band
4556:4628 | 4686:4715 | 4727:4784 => -1.10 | 14.7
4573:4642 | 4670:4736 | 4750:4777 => -2.67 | 14.6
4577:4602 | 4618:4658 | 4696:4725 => -1.18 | 14.3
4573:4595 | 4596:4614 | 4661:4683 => 0.69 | 14.1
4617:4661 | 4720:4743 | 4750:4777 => -1.38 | 14.8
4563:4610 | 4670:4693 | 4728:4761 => 0.35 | 14.9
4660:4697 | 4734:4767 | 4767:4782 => -1.79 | 14.4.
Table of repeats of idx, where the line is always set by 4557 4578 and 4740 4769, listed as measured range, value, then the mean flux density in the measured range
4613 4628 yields 0.05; 14.4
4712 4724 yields 0.01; 14.9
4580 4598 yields 0.09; 13.9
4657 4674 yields 0.10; 13.7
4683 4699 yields -0.05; 15.7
